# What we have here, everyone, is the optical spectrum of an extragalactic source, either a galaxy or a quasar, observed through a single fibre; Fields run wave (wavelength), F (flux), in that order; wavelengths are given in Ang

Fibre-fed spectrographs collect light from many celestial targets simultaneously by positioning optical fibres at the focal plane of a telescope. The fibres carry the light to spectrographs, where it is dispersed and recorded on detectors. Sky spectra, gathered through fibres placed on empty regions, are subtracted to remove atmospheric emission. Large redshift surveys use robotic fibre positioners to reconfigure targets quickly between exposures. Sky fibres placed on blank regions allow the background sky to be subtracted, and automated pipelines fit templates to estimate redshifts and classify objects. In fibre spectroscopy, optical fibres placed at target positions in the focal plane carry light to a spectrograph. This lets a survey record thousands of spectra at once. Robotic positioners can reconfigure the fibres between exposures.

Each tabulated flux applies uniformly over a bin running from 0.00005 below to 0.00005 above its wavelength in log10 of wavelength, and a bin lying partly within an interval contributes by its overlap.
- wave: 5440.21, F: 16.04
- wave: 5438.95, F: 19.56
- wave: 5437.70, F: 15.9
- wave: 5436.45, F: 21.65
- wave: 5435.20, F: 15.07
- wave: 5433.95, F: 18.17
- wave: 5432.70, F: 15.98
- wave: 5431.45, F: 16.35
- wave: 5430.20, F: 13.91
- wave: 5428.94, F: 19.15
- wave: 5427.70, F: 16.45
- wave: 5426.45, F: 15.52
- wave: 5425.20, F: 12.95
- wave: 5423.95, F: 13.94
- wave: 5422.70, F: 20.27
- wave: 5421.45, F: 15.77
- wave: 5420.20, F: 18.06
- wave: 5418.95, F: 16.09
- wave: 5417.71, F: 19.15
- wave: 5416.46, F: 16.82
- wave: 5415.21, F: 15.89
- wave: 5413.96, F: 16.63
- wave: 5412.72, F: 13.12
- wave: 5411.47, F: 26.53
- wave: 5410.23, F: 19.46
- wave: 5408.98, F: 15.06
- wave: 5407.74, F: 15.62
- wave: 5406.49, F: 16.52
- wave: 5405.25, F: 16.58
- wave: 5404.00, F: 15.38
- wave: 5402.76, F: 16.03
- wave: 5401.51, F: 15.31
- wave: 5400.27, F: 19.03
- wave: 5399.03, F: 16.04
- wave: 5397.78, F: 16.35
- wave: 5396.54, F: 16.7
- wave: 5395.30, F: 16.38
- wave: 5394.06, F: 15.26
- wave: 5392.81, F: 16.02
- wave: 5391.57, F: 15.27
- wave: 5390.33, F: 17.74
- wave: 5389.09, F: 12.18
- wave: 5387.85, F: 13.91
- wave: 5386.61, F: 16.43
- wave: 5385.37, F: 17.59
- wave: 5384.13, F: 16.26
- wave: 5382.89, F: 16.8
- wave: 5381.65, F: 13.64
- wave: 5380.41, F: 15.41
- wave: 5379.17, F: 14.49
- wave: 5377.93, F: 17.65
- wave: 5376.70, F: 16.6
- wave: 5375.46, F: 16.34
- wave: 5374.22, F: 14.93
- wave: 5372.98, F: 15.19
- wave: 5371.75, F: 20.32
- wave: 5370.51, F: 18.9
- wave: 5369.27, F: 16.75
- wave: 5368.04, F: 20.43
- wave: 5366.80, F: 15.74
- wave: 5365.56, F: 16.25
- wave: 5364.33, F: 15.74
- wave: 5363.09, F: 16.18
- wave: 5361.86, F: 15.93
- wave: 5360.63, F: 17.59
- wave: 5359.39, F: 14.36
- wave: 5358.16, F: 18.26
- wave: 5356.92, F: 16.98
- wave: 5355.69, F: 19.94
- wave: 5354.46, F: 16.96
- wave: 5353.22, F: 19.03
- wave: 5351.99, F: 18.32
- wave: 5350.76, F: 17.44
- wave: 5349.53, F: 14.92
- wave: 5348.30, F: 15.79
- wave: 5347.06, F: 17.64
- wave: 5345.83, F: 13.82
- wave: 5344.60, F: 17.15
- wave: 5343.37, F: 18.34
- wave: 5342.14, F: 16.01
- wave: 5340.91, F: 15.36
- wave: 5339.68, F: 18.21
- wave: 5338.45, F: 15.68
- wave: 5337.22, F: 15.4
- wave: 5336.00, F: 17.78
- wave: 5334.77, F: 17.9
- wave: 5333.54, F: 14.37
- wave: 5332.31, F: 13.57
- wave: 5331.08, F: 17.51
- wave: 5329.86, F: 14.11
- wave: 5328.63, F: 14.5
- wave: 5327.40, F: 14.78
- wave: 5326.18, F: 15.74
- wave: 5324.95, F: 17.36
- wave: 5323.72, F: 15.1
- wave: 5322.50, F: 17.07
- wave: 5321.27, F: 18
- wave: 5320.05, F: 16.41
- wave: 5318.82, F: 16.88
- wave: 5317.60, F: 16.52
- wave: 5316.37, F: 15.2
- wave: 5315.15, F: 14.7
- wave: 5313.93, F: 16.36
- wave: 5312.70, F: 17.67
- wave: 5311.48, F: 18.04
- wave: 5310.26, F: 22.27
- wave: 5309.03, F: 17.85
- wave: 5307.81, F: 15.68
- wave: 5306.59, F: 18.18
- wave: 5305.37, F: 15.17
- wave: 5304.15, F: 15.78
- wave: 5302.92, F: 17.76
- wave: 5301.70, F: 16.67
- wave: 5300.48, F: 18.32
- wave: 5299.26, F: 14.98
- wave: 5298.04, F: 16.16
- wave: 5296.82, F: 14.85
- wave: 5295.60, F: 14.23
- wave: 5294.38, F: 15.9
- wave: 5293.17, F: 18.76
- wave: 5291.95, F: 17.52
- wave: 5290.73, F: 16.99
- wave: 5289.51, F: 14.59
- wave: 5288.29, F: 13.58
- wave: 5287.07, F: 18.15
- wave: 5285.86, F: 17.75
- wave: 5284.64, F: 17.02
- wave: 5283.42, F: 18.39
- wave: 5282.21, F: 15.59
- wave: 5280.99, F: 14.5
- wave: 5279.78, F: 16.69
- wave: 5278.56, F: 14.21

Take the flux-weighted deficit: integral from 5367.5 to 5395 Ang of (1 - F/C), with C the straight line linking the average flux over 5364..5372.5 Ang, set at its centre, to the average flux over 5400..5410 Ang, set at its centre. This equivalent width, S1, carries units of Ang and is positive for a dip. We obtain 1.54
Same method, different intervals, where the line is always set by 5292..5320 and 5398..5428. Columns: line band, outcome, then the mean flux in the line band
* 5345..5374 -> -0.51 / 17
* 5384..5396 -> 0.76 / 15.7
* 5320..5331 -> 0.52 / 16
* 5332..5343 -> 0.39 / 16.2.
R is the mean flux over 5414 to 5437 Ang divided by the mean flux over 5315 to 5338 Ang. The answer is 1.05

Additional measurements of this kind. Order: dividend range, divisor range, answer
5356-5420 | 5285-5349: 1.01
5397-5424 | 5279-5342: 1.04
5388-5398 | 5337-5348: 0.95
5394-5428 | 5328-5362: 1.01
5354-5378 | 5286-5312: 1.02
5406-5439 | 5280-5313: 1.01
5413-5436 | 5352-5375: 0.96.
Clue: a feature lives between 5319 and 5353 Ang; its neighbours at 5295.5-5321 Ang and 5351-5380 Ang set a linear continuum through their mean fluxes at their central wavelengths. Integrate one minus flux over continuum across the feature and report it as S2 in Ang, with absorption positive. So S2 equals 1.2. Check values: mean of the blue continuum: 16.7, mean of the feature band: 16.3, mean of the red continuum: 17.1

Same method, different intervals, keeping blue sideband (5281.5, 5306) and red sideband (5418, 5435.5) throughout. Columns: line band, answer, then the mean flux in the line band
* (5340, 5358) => -0.72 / 17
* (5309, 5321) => -0.58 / 17.2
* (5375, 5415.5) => 0.10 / 16.3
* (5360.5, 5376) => -0.53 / 16.9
